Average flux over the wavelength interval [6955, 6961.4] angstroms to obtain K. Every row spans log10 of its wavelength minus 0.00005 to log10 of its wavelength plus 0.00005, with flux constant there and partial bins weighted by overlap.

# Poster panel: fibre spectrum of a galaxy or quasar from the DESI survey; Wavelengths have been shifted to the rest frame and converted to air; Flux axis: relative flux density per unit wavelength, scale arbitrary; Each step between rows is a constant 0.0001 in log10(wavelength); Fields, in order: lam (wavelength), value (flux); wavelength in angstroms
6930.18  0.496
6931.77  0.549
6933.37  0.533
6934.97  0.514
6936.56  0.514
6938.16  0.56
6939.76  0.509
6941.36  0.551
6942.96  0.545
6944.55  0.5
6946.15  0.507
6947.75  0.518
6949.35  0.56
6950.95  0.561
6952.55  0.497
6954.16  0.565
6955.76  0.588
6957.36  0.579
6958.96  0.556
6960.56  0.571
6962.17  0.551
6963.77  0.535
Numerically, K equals 0.573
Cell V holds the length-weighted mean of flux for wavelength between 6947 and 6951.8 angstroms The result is 0.546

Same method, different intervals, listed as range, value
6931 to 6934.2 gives 0.539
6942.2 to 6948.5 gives 0.518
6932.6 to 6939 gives 0.53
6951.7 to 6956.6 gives 0.55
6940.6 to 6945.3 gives 0.533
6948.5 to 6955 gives 0.545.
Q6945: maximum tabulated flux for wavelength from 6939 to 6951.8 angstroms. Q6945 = 0.561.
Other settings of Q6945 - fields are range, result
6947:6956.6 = 0.588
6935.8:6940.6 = 0.56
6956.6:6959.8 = 0.579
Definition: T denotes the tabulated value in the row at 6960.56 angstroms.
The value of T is 0.571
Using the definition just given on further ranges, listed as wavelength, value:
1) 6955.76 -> 0.588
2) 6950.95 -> 0.561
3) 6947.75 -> 0.518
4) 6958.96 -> 0.556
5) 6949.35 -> 0.56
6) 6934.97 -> 0.514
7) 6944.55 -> 0.5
